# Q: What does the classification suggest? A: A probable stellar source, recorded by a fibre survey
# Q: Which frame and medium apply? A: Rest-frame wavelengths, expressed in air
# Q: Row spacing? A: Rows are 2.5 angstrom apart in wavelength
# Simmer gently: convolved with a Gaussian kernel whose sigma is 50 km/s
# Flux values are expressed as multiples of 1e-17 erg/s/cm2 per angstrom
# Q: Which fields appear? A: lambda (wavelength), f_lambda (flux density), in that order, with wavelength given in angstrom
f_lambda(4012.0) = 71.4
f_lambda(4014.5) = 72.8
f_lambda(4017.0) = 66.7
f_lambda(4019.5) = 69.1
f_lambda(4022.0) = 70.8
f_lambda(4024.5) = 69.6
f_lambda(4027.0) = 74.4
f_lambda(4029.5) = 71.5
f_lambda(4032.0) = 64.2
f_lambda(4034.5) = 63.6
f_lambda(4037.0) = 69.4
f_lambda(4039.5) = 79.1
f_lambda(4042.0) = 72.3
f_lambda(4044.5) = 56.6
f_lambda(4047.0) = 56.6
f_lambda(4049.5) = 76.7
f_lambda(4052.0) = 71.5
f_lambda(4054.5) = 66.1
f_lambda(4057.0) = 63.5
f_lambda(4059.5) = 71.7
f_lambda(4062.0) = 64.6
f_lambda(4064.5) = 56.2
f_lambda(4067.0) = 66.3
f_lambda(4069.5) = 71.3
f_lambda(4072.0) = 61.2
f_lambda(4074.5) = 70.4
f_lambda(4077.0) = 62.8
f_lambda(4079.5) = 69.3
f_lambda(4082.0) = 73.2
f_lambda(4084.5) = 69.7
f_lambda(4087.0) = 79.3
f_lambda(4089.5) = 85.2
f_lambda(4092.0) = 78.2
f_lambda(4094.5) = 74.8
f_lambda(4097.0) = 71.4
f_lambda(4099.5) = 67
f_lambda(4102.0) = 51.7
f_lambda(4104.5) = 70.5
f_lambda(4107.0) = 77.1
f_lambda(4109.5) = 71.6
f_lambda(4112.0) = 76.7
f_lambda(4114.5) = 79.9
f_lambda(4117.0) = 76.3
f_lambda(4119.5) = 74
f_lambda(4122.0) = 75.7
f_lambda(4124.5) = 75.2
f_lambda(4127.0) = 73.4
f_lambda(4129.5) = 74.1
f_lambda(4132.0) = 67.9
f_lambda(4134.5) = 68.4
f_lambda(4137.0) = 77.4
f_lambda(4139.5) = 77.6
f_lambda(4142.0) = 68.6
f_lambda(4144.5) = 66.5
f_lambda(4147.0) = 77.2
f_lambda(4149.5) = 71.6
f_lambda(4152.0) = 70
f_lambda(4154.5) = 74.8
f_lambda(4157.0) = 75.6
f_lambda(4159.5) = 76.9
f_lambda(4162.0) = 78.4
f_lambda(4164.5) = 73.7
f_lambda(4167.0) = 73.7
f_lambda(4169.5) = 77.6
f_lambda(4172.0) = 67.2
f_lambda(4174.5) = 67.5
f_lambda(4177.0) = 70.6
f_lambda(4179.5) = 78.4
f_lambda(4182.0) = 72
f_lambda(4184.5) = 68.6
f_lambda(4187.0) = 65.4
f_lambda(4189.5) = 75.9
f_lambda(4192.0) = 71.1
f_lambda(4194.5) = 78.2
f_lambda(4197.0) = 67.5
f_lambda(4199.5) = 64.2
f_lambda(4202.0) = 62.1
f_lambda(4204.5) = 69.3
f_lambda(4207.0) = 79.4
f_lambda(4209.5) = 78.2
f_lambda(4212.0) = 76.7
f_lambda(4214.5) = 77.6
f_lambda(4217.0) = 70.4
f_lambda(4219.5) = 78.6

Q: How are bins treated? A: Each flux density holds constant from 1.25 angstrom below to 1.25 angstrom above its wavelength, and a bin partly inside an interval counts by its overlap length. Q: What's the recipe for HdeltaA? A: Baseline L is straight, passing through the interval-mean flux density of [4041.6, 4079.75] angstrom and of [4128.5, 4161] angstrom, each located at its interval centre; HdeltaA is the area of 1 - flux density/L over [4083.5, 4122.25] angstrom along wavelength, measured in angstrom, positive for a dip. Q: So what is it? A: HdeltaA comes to -2.4 angstrom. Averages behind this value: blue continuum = 65.8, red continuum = 72.8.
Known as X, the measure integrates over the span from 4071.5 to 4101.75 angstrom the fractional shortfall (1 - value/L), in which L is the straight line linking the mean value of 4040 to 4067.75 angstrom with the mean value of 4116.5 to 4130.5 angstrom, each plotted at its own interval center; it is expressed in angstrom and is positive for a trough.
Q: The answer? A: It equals -0.6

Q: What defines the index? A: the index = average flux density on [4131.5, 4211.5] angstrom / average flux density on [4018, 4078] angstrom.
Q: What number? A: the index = 1.07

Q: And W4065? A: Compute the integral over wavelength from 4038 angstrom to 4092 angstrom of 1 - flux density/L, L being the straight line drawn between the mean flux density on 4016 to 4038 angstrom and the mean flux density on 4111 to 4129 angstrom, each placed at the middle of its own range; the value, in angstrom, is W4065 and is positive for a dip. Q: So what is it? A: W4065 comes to 2.1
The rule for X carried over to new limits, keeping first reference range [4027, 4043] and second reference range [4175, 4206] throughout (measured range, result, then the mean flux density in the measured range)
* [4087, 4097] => -1.1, 78.4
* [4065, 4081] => 0.9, 66.5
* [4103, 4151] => -2.2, 73.5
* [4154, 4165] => -0.9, 76.1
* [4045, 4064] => 1.1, 66.4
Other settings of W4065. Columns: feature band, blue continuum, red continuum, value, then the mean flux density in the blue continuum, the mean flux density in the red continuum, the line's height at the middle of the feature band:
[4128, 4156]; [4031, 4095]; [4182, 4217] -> -0.6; 68.9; 71.8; 70.6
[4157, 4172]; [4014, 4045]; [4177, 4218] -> -0.8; 69.5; 72.2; 71.6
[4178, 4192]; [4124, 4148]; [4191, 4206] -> -0.5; 72.5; 68.9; 69.7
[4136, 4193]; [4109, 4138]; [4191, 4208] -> -0.7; 74.3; 70.1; 72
